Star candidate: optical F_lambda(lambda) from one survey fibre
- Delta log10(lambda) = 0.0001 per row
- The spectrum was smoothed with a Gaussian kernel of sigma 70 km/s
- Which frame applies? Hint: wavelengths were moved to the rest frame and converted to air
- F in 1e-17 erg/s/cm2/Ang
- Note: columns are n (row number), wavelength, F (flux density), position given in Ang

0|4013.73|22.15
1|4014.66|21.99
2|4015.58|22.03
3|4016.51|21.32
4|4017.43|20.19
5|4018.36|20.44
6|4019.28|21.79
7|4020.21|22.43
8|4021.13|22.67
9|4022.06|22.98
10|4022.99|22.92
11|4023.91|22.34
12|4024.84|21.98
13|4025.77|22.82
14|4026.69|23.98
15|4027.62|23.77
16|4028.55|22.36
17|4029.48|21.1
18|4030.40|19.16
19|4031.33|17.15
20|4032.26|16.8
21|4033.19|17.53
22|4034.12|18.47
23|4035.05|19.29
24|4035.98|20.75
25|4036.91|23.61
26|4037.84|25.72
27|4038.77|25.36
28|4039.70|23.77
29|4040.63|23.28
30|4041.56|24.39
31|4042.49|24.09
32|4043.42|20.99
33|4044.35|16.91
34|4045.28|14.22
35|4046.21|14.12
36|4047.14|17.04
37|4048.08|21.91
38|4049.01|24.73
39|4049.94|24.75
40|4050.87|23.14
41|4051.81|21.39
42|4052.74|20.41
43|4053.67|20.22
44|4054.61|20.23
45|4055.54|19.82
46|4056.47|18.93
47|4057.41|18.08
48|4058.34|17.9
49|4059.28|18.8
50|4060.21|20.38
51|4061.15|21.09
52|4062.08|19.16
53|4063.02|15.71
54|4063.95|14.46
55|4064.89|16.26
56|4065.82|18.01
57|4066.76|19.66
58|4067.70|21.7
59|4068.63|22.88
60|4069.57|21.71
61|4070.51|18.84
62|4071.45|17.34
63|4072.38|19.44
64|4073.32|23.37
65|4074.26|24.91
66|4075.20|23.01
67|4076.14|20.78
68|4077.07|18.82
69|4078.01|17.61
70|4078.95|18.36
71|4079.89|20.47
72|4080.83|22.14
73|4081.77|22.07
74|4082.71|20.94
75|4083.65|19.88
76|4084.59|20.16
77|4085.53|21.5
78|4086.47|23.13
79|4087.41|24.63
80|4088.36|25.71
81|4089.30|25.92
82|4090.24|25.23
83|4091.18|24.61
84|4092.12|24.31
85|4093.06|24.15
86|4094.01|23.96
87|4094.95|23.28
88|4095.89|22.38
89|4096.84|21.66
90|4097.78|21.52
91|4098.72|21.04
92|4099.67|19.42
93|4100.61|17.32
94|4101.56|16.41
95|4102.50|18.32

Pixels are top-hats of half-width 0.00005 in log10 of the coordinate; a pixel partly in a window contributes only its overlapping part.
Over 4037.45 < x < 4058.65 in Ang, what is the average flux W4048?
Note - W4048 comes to 20.9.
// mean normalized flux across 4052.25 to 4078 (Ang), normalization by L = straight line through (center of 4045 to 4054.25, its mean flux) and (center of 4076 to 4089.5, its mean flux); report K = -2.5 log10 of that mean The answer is 0.06 mag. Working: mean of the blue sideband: 20.3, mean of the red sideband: 21.4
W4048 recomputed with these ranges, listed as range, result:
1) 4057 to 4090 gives 20.5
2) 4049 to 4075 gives 20.1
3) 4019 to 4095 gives 21.1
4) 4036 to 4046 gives 22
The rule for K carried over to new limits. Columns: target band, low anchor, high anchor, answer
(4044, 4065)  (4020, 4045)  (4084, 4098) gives 0.17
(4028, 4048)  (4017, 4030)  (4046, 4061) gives 0.05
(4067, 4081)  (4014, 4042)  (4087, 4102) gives 0.08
